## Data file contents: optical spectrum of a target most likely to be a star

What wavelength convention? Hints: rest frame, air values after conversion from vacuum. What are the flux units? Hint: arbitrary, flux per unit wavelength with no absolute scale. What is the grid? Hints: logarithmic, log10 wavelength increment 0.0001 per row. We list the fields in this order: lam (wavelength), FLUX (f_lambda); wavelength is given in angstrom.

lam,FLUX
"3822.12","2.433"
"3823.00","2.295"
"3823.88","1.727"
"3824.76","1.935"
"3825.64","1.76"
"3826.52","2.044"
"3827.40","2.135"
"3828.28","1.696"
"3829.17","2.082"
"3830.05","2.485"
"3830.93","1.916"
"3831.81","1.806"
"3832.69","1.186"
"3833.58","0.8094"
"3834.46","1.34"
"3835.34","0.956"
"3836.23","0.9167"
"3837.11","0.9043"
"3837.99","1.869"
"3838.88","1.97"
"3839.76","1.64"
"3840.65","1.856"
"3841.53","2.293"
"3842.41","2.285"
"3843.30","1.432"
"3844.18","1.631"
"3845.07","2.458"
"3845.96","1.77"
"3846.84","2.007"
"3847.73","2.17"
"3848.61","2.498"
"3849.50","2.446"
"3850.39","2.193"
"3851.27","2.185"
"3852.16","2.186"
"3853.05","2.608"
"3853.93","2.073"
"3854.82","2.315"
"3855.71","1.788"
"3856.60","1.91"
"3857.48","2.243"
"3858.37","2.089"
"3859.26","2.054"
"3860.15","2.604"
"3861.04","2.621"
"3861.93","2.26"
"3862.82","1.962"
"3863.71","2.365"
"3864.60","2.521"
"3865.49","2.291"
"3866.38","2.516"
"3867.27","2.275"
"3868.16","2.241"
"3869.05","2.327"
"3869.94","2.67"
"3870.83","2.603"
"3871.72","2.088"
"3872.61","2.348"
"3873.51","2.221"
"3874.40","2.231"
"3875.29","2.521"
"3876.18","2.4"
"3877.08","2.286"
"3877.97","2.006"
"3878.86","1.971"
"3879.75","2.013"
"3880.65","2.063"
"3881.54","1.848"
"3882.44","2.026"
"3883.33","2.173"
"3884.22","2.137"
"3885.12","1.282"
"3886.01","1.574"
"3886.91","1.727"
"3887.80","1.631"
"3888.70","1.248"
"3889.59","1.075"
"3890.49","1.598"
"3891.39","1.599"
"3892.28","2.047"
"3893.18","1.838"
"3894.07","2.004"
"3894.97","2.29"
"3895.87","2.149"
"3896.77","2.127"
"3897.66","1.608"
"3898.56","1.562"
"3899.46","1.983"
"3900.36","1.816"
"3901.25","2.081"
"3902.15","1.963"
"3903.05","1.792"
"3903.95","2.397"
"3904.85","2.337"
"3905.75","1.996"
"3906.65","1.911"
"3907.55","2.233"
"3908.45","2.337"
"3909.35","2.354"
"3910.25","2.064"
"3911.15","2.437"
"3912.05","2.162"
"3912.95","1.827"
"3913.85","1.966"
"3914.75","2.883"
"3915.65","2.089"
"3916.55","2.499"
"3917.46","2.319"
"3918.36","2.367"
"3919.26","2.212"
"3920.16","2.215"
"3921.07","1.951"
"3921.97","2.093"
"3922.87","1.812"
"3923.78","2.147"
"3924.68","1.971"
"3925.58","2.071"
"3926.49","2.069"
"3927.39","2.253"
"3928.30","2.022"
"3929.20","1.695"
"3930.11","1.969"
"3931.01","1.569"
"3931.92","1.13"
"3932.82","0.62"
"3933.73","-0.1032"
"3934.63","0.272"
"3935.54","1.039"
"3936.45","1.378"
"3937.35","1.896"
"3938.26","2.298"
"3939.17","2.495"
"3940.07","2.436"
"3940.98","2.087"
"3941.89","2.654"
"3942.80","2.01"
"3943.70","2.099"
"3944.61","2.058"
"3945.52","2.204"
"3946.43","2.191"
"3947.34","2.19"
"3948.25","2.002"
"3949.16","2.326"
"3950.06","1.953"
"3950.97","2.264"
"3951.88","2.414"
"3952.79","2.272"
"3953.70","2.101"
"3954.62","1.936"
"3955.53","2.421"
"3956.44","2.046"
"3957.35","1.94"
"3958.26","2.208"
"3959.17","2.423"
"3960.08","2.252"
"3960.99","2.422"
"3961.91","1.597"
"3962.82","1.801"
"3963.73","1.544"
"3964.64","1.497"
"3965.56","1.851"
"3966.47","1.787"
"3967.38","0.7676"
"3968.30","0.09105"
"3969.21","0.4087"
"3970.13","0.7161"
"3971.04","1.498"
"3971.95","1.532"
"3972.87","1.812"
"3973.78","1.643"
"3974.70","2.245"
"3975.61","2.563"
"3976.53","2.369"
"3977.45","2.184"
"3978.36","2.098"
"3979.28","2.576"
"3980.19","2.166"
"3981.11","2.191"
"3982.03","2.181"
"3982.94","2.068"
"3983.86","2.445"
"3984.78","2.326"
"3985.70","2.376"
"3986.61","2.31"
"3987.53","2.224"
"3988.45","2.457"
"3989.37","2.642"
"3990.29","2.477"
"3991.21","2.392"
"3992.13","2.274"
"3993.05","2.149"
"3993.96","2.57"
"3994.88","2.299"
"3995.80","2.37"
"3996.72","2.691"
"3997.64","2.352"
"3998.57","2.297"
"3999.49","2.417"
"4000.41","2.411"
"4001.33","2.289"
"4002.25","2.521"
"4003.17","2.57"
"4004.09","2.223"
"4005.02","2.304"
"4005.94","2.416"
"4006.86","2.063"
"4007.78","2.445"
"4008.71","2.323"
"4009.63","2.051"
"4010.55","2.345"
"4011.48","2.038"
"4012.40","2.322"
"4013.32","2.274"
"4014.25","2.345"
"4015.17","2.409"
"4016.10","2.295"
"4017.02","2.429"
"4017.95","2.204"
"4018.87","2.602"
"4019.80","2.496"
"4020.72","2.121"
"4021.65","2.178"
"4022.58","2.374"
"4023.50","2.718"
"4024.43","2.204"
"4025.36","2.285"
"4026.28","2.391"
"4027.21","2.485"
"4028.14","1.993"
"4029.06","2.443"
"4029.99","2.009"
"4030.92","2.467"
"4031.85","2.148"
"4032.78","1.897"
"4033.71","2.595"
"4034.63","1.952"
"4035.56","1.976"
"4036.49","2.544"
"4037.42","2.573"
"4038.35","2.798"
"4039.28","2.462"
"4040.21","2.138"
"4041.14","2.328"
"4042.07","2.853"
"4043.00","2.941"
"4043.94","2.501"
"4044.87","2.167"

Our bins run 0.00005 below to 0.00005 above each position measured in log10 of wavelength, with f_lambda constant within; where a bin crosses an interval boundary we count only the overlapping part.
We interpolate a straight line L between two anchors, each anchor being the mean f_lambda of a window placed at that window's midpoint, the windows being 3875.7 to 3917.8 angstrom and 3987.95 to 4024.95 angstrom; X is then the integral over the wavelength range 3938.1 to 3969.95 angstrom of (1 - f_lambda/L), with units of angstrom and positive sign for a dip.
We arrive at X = 3.2 angstrom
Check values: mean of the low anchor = 1.99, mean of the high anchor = 2.36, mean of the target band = 1.96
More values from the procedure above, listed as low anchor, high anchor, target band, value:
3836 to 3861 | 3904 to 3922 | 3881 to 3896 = 2.62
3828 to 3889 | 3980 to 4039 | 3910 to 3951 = 4.00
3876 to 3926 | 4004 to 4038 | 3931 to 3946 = 3.16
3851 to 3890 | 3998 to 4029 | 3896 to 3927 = 1.10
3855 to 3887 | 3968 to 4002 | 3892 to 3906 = 1.08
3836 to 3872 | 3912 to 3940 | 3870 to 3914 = -0.51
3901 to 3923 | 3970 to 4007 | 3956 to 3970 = 3.81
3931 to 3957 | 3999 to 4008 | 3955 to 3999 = 2.50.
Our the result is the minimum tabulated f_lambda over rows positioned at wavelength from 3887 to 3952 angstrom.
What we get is -0.1032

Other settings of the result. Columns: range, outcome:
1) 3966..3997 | 0.09105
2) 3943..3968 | 0.7676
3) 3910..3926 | 1.812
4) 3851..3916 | 1.075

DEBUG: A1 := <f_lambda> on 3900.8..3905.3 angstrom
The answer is 2.11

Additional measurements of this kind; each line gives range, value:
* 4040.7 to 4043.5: 2.7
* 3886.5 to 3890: 1.42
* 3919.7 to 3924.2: 2.04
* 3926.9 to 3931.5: 1.9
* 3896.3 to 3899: 1.77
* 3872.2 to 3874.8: 2.26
